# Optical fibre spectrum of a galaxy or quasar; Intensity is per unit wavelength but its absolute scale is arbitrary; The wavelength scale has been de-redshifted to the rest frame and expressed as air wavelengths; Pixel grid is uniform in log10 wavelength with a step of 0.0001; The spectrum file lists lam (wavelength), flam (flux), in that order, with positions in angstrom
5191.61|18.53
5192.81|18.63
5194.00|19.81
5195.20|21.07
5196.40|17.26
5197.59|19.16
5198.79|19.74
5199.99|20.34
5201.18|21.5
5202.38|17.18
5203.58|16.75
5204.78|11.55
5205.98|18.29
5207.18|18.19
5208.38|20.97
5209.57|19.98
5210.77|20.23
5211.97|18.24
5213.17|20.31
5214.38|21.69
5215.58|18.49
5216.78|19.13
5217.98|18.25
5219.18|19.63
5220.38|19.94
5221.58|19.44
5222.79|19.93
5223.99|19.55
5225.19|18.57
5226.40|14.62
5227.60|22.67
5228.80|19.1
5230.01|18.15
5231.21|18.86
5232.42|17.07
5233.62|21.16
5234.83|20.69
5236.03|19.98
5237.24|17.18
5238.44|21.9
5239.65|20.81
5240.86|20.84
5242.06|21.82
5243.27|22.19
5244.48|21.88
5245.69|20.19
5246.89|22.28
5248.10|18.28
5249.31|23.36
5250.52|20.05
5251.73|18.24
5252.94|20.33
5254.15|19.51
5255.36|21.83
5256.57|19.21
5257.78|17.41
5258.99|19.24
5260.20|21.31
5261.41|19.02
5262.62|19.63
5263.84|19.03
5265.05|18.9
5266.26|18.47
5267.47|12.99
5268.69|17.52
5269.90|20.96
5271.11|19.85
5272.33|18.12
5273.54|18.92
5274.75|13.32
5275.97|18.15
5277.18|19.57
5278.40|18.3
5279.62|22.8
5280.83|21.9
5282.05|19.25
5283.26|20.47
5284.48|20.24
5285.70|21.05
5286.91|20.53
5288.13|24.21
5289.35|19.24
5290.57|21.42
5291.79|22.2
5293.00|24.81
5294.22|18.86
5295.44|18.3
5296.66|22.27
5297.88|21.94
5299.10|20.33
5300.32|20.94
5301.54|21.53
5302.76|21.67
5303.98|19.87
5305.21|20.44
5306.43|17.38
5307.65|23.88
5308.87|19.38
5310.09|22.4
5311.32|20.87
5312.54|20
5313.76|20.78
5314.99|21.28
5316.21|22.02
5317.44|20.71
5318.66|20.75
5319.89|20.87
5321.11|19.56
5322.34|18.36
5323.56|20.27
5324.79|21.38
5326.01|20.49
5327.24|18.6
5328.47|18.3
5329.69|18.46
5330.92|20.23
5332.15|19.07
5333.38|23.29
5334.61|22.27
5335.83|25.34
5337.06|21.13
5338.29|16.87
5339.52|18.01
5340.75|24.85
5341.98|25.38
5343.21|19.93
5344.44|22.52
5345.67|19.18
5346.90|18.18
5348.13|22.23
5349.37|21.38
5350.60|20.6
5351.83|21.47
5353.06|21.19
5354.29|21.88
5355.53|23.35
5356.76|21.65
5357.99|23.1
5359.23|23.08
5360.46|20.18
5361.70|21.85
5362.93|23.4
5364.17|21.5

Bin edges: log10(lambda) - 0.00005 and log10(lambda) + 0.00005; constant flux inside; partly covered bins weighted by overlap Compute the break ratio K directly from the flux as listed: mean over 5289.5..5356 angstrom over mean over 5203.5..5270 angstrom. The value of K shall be 1.08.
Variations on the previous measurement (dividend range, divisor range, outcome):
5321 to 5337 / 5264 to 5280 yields 1.12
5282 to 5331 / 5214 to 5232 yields 1.08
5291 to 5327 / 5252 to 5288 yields 1.08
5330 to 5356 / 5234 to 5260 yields 1.05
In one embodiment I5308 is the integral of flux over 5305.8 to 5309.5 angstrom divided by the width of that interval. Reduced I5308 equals 20.3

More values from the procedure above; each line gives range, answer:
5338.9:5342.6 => 22.7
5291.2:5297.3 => 21.3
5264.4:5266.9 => 18.7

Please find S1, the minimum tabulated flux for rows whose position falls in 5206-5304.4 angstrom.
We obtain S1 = 12.99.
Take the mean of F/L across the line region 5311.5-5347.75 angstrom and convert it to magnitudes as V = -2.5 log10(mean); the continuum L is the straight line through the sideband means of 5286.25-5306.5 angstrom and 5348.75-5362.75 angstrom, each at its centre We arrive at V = 0.04 mag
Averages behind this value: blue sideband 21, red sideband 21.8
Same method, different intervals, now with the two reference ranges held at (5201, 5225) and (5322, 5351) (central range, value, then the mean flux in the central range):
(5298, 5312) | -0.03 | 20.8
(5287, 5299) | -0.07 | 21.4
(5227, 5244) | -0.05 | 20.2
